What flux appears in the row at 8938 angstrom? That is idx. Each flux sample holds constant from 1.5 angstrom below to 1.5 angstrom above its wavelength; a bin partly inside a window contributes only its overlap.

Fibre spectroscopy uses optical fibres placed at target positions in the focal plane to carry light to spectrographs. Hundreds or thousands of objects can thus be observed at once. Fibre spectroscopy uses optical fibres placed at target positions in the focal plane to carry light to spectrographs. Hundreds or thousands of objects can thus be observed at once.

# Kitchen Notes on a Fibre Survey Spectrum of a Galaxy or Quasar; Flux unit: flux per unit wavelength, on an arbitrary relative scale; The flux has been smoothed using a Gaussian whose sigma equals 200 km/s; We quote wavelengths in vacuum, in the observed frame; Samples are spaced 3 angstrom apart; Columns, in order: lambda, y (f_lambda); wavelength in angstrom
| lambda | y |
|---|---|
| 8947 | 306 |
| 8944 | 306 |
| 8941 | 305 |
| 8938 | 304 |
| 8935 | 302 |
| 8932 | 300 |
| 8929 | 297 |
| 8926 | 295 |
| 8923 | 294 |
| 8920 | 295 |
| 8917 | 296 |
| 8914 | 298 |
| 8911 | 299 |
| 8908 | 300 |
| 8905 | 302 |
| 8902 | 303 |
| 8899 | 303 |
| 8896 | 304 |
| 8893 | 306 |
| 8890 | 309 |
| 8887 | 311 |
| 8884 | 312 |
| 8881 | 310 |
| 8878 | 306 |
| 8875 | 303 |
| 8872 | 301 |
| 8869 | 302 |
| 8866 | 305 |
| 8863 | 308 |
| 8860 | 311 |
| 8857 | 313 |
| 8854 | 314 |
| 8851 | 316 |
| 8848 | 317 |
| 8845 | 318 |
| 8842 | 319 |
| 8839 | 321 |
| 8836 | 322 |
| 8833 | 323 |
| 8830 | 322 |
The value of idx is 304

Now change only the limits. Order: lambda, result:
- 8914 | 298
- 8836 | 322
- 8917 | 296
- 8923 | 294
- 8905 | 302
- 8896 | 304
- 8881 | 310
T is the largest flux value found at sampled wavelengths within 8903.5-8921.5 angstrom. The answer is 302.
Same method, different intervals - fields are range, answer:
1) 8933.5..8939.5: 304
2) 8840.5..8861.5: 319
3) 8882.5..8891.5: 312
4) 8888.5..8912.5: 309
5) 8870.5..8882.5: 310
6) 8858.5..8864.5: 311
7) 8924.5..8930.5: 297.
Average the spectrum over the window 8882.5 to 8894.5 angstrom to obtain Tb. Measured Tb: 310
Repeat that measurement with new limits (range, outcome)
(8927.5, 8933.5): 298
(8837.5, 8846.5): 319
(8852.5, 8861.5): 313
